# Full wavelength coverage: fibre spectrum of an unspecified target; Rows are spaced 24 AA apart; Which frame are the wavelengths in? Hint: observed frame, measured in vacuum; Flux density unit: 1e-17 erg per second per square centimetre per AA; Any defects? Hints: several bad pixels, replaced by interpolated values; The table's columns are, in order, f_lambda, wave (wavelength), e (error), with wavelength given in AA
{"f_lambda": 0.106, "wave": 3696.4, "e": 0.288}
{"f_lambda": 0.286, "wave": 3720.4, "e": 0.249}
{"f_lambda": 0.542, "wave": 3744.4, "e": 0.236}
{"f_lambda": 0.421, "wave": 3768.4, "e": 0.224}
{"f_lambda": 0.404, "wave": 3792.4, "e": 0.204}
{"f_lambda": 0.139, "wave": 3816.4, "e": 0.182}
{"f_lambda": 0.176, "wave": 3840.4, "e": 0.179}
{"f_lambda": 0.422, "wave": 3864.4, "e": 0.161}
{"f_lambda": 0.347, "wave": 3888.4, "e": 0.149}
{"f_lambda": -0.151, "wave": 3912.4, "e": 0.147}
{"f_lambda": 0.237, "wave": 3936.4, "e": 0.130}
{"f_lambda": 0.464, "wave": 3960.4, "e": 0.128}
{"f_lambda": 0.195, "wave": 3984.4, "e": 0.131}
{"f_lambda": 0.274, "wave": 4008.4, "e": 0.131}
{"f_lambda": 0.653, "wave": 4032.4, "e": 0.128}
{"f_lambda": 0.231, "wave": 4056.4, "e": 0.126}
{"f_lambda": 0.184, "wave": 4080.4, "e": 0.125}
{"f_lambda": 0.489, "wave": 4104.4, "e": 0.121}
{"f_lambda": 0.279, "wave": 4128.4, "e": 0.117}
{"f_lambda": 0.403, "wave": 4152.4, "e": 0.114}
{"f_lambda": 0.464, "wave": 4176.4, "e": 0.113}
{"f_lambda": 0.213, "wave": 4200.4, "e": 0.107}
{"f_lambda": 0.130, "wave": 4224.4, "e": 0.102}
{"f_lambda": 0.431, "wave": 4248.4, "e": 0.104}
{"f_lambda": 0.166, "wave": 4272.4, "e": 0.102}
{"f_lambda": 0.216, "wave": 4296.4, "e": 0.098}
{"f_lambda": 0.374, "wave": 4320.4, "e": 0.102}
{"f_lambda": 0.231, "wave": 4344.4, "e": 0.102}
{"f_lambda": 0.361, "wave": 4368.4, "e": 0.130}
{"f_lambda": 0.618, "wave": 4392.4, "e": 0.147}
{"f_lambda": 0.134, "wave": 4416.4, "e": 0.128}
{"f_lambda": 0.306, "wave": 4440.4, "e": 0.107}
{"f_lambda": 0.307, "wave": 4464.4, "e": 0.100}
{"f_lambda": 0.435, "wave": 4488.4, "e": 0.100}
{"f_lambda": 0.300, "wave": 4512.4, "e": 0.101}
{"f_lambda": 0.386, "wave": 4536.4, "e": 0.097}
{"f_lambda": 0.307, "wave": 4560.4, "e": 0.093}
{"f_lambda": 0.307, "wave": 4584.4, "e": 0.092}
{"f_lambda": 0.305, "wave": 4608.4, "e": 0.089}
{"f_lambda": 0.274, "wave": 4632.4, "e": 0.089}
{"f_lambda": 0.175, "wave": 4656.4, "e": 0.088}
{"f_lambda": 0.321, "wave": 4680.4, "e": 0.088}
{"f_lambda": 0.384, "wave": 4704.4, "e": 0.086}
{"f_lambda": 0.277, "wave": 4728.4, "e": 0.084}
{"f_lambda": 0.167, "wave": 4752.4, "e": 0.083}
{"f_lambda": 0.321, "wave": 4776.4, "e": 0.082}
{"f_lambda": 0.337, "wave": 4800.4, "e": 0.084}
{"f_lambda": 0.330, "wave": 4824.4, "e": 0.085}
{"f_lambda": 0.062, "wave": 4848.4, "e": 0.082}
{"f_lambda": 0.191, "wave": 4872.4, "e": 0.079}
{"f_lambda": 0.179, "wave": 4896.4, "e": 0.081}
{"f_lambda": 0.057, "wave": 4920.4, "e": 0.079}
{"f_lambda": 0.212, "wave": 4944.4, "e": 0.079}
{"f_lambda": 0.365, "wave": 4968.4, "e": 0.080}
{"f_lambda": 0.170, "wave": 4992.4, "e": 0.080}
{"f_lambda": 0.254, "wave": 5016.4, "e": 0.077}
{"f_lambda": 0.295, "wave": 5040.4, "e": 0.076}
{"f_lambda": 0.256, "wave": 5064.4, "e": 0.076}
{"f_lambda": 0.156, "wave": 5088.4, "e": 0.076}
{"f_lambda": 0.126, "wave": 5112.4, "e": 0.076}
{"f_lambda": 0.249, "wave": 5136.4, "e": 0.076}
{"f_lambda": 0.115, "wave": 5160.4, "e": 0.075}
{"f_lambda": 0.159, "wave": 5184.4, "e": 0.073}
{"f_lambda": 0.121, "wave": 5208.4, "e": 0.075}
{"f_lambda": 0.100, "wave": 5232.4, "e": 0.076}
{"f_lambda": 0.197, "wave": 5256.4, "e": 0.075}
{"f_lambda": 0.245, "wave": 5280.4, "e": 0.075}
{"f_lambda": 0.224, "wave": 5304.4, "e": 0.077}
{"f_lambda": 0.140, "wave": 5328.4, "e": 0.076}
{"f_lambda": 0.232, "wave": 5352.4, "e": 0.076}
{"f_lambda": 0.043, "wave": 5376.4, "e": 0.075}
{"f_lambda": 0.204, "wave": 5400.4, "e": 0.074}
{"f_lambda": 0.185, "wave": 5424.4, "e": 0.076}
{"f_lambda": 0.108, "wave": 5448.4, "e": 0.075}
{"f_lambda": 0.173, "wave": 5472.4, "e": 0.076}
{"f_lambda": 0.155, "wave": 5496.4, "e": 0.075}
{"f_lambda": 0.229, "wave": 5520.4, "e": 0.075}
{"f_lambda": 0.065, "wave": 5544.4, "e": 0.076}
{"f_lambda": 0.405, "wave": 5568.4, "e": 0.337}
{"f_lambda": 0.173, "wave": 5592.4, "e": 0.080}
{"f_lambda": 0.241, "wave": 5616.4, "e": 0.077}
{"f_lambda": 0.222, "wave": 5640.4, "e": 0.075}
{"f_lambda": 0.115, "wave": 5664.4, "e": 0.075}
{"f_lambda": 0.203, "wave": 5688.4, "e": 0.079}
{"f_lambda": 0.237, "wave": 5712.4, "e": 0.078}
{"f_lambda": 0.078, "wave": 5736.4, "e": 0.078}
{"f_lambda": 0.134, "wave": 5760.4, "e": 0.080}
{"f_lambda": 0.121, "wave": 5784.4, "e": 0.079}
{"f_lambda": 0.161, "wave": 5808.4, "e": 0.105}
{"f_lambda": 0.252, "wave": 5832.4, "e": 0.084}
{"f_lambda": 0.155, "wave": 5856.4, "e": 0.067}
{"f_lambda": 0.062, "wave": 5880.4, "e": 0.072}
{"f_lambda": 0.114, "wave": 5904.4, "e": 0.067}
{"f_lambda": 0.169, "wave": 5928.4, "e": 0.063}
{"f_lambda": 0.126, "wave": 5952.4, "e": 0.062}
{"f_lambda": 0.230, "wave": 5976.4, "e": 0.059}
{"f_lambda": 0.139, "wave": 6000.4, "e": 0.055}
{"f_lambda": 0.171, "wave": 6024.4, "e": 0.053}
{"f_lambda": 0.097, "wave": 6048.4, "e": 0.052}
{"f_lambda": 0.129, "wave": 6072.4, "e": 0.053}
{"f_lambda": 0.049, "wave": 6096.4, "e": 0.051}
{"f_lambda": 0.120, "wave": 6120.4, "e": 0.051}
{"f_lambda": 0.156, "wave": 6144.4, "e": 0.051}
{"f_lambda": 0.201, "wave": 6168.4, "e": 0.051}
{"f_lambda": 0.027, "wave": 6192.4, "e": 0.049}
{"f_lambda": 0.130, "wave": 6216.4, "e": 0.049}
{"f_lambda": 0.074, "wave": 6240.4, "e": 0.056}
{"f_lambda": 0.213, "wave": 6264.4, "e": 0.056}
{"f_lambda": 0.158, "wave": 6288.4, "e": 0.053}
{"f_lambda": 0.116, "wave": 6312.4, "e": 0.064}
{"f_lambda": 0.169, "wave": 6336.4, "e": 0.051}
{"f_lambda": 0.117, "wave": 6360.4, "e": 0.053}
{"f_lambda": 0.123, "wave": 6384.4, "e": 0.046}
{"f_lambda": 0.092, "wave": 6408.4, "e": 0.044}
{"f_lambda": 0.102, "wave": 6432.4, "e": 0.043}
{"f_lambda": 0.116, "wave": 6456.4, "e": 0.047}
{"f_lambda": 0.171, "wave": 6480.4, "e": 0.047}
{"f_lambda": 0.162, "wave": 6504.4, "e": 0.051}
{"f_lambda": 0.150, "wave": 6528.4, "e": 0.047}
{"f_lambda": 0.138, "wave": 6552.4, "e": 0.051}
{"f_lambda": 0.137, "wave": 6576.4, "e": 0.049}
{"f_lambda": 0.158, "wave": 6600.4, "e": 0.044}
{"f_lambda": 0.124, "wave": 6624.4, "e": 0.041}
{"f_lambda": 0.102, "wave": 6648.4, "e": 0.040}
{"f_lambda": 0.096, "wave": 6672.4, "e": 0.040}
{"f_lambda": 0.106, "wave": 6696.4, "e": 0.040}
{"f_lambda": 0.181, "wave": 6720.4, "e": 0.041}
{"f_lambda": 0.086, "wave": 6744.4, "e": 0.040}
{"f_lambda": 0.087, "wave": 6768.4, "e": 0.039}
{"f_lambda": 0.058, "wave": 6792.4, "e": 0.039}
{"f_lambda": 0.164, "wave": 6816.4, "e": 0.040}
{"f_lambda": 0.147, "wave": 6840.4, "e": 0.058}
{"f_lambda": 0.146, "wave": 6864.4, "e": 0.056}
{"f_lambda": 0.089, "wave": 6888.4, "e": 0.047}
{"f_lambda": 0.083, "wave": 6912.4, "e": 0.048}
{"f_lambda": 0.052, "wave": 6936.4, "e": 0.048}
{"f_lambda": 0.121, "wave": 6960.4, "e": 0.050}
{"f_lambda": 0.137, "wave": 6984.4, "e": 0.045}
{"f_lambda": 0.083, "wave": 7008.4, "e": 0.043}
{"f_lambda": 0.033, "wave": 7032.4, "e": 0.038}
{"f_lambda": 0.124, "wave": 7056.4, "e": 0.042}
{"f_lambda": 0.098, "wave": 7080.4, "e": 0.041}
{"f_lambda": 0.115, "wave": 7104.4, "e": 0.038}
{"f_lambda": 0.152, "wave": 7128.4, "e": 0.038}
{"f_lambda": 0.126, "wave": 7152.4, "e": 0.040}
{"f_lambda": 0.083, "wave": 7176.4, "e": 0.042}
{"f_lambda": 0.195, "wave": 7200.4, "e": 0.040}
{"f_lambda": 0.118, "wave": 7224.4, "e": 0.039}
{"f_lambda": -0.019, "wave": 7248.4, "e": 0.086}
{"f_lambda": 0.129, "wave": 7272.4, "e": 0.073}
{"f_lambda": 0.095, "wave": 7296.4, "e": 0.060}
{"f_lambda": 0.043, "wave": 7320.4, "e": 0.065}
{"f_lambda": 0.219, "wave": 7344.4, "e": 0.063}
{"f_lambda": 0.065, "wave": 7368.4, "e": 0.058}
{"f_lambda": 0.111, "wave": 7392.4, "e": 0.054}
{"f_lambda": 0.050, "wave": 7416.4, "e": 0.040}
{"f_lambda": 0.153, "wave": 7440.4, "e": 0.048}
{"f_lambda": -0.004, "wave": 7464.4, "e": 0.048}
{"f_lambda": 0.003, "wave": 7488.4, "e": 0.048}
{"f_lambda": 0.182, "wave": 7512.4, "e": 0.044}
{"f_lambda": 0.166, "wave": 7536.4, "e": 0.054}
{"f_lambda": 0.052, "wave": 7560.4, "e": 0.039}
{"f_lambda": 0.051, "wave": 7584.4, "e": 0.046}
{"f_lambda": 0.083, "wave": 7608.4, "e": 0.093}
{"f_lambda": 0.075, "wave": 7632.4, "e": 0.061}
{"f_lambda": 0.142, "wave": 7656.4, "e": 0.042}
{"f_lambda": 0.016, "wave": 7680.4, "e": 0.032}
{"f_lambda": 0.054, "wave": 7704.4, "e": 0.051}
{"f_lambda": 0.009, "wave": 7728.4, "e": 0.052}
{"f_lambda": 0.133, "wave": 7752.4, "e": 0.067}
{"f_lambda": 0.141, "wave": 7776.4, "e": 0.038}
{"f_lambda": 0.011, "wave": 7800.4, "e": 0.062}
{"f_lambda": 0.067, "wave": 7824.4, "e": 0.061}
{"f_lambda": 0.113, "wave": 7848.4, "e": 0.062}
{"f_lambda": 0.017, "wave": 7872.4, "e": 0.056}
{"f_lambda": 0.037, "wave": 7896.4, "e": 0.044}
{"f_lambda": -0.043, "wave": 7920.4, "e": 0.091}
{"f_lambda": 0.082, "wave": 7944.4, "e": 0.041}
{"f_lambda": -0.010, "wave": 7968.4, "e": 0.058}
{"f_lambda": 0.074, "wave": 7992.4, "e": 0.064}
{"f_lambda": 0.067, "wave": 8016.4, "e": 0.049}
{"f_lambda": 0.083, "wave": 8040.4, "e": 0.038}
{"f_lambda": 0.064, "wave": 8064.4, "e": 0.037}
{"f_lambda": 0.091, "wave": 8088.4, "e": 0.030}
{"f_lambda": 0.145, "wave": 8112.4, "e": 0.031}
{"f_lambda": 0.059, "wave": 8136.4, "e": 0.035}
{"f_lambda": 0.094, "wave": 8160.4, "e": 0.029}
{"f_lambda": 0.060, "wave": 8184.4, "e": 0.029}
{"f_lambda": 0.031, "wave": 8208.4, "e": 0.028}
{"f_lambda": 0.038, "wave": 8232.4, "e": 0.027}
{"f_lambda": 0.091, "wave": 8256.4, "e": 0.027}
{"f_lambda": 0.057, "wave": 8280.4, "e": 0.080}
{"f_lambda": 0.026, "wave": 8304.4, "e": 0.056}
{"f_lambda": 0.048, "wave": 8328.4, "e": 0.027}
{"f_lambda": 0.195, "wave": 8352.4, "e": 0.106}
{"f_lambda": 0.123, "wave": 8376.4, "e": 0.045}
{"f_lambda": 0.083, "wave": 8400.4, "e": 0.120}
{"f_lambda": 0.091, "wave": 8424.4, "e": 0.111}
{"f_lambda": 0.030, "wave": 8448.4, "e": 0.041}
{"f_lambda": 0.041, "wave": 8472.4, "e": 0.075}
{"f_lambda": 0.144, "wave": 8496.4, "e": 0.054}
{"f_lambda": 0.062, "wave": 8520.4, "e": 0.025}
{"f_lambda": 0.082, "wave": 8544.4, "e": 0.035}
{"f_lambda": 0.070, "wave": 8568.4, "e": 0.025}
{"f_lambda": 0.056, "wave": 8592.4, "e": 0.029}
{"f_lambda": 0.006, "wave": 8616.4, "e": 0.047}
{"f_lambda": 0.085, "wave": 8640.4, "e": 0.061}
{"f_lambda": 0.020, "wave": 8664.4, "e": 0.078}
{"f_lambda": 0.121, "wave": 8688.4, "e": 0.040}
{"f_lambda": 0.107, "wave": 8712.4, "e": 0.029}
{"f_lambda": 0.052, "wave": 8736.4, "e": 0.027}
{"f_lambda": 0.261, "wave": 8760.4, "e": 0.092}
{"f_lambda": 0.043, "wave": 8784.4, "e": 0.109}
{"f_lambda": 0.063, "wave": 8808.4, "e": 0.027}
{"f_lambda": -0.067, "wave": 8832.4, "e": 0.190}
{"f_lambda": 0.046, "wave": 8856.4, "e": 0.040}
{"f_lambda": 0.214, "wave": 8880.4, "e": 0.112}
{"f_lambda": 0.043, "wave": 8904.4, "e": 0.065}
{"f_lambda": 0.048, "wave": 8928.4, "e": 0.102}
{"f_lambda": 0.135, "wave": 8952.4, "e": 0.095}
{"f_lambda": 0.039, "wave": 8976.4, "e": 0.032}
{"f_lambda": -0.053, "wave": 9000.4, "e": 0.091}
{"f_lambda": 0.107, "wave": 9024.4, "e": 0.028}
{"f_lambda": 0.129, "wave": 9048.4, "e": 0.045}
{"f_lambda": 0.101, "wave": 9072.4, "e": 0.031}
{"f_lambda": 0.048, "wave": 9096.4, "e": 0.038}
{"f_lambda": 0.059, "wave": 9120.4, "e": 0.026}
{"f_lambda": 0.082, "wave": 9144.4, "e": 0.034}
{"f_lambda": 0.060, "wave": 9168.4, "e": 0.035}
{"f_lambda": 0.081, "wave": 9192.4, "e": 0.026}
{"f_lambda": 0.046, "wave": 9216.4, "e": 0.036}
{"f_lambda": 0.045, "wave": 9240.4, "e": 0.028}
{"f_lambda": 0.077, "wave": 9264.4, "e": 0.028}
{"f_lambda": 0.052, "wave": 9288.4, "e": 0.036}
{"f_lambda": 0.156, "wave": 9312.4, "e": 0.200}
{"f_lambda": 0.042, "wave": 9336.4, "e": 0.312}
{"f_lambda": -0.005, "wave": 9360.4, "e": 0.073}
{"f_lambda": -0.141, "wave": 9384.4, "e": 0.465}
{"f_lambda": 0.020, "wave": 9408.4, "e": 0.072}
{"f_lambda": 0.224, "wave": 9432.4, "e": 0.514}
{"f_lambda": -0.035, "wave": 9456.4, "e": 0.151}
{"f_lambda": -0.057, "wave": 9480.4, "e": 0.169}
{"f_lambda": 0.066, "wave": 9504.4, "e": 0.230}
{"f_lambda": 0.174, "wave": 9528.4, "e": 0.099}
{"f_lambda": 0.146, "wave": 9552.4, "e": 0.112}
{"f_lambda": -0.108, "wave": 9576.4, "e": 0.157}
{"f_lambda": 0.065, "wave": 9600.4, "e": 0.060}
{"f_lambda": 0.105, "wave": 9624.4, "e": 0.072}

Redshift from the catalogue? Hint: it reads 1.609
